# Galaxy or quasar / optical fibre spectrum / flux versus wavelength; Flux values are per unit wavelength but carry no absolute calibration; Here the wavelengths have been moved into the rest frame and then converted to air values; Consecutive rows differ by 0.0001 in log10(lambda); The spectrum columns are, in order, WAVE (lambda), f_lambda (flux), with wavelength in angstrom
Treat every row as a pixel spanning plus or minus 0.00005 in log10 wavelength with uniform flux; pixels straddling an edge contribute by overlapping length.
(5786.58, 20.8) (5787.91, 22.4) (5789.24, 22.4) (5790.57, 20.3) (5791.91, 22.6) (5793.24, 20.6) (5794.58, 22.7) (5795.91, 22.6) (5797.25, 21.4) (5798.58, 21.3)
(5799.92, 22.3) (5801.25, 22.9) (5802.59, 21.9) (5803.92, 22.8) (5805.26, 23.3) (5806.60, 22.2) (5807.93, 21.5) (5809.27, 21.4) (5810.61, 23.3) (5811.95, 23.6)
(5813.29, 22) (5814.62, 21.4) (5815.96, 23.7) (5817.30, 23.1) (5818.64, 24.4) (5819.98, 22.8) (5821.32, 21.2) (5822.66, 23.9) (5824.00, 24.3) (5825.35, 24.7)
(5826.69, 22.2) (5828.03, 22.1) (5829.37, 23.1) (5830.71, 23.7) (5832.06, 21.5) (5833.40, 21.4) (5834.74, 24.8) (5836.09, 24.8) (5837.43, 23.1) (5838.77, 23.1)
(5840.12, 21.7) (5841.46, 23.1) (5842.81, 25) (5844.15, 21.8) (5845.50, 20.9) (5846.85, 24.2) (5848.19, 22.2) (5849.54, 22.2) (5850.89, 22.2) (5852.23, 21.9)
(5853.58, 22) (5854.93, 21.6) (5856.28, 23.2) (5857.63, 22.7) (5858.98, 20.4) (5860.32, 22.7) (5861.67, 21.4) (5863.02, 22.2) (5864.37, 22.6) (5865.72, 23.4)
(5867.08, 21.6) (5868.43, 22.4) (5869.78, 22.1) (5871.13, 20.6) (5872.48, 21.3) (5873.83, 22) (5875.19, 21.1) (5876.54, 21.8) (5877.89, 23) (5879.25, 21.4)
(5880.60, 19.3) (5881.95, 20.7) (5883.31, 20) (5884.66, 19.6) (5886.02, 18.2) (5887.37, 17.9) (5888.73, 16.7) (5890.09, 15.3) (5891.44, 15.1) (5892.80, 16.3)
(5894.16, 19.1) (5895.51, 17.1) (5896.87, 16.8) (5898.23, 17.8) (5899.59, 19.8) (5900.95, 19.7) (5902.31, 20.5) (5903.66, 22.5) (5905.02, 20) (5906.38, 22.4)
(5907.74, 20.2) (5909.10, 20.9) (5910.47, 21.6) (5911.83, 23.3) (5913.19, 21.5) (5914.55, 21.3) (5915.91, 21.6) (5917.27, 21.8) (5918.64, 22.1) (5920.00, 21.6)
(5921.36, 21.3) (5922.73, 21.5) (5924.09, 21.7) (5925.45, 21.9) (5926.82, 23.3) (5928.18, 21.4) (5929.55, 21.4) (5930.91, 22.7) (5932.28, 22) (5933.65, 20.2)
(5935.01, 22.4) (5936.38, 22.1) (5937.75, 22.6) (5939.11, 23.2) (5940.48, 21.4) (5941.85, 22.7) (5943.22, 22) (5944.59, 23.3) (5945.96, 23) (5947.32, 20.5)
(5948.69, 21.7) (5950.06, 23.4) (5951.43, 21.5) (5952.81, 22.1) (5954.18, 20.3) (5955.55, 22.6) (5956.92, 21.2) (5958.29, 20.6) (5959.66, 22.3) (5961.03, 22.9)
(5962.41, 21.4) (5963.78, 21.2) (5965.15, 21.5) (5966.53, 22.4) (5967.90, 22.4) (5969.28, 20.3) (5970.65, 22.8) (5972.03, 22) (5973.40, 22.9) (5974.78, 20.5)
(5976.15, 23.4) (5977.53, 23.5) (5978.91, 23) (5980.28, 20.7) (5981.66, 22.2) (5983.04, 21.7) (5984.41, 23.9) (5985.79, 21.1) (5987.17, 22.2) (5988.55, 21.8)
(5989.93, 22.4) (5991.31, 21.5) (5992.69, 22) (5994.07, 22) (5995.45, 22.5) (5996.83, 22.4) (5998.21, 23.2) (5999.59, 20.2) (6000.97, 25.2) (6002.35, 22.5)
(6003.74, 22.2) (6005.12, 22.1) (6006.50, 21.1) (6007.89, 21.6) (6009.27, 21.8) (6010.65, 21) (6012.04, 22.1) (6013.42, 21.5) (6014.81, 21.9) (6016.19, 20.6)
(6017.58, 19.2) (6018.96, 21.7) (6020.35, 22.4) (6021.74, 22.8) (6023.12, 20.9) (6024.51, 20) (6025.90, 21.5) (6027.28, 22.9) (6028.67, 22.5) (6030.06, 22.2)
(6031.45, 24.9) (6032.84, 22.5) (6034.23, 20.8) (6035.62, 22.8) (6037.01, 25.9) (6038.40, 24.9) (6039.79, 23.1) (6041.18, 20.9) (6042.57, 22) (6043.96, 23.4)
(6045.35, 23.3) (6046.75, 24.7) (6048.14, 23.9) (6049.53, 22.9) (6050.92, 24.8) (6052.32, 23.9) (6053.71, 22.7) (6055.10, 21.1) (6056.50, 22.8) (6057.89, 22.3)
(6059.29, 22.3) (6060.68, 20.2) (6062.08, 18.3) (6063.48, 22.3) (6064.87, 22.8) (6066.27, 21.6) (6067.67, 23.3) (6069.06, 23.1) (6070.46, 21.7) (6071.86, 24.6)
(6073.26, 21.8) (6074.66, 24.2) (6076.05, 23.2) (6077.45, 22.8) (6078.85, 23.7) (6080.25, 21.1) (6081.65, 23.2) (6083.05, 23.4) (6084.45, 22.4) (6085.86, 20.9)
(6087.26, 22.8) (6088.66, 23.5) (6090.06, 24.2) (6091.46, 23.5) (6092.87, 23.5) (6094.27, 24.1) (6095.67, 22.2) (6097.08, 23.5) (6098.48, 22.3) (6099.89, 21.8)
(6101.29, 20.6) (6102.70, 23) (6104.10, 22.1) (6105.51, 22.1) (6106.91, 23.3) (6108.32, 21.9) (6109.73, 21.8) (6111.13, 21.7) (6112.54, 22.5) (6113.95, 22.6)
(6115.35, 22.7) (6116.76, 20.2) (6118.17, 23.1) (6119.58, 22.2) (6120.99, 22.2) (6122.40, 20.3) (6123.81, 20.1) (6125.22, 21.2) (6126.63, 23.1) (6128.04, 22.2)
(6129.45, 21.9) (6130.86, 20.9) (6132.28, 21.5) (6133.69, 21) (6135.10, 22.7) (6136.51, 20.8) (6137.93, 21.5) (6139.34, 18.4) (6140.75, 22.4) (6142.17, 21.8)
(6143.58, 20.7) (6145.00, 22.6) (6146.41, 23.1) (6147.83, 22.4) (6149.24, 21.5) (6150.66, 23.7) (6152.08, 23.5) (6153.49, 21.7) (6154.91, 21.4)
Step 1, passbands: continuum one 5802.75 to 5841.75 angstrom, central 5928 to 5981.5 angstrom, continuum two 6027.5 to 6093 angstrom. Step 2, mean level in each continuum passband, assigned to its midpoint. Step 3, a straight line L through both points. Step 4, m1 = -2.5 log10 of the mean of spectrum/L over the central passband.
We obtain 0.04 mag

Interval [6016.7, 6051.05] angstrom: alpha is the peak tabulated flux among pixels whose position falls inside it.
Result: 25.9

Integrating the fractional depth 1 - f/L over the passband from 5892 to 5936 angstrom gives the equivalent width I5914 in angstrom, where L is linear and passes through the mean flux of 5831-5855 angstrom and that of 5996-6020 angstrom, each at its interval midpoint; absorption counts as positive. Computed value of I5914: 2.83 angstrom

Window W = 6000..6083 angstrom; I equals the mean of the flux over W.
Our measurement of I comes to 22.4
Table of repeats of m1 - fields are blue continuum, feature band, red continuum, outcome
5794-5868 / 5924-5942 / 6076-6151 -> 0.019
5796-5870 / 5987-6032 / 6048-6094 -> 0.035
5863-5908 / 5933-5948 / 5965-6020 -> -0.057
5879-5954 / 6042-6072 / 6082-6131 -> -0.034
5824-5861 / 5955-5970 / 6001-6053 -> 0.041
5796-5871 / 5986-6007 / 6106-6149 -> -0.004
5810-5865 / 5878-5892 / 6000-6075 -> 0.212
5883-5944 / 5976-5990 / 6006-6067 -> -0.039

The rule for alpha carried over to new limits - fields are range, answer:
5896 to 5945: 23.3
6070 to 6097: 24.6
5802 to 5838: 24.8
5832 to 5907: 25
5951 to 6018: 25.2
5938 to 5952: 23.4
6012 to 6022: 22.8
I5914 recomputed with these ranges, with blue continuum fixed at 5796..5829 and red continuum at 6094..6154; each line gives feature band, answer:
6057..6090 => -0.6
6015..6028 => 0.5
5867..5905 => 4.9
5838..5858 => 0.1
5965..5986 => 0.1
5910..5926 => 0.5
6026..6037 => -0.3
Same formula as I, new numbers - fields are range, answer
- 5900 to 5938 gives 21.6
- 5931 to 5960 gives 22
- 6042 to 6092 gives 22.7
